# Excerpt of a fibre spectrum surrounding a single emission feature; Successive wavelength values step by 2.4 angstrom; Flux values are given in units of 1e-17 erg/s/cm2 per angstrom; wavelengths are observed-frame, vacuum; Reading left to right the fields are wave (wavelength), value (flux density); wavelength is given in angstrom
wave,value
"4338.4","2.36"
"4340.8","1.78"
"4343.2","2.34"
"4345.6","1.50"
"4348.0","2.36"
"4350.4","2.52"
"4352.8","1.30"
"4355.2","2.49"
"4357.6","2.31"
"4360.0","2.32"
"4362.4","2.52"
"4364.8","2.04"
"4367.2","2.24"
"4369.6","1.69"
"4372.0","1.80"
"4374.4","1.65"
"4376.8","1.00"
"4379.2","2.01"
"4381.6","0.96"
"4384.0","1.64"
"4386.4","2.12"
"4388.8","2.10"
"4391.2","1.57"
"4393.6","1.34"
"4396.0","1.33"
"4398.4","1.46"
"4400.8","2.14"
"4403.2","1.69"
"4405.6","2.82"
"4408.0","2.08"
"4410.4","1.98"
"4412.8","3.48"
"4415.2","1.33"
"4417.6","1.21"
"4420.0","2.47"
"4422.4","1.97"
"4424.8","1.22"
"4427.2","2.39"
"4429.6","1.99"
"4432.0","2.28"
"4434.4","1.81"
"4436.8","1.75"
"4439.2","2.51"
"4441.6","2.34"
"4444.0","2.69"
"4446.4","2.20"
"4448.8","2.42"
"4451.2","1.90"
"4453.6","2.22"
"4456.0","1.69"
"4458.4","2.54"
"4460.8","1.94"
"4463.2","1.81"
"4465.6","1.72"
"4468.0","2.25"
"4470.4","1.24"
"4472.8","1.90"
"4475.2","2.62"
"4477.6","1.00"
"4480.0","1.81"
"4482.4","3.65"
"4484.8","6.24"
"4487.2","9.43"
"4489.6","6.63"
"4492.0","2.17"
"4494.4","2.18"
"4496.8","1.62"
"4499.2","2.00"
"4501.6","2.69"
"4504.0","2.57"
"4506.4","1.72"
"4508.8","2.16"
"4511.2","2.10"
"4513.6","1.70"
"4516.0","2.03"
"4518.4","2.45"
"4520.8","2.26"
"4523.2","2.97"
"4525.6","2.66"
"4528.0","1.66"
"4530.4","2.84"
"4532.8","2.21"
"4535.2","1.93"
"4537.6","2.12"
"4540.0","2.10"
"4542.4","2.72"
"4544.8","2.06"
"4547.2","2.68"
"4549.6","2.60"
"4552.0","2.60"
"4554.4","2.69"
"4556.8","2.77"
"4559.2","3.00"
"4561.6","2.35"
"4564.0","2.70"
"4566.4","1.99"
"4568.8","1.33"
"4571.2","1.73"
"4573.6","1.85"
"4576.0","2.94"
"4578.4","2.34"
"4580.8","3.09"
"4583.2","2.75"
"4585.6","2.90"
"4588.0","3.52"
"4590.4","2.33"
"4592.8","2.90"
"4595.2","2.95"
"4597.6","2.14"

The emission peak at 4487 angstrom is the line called [O II] 3727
